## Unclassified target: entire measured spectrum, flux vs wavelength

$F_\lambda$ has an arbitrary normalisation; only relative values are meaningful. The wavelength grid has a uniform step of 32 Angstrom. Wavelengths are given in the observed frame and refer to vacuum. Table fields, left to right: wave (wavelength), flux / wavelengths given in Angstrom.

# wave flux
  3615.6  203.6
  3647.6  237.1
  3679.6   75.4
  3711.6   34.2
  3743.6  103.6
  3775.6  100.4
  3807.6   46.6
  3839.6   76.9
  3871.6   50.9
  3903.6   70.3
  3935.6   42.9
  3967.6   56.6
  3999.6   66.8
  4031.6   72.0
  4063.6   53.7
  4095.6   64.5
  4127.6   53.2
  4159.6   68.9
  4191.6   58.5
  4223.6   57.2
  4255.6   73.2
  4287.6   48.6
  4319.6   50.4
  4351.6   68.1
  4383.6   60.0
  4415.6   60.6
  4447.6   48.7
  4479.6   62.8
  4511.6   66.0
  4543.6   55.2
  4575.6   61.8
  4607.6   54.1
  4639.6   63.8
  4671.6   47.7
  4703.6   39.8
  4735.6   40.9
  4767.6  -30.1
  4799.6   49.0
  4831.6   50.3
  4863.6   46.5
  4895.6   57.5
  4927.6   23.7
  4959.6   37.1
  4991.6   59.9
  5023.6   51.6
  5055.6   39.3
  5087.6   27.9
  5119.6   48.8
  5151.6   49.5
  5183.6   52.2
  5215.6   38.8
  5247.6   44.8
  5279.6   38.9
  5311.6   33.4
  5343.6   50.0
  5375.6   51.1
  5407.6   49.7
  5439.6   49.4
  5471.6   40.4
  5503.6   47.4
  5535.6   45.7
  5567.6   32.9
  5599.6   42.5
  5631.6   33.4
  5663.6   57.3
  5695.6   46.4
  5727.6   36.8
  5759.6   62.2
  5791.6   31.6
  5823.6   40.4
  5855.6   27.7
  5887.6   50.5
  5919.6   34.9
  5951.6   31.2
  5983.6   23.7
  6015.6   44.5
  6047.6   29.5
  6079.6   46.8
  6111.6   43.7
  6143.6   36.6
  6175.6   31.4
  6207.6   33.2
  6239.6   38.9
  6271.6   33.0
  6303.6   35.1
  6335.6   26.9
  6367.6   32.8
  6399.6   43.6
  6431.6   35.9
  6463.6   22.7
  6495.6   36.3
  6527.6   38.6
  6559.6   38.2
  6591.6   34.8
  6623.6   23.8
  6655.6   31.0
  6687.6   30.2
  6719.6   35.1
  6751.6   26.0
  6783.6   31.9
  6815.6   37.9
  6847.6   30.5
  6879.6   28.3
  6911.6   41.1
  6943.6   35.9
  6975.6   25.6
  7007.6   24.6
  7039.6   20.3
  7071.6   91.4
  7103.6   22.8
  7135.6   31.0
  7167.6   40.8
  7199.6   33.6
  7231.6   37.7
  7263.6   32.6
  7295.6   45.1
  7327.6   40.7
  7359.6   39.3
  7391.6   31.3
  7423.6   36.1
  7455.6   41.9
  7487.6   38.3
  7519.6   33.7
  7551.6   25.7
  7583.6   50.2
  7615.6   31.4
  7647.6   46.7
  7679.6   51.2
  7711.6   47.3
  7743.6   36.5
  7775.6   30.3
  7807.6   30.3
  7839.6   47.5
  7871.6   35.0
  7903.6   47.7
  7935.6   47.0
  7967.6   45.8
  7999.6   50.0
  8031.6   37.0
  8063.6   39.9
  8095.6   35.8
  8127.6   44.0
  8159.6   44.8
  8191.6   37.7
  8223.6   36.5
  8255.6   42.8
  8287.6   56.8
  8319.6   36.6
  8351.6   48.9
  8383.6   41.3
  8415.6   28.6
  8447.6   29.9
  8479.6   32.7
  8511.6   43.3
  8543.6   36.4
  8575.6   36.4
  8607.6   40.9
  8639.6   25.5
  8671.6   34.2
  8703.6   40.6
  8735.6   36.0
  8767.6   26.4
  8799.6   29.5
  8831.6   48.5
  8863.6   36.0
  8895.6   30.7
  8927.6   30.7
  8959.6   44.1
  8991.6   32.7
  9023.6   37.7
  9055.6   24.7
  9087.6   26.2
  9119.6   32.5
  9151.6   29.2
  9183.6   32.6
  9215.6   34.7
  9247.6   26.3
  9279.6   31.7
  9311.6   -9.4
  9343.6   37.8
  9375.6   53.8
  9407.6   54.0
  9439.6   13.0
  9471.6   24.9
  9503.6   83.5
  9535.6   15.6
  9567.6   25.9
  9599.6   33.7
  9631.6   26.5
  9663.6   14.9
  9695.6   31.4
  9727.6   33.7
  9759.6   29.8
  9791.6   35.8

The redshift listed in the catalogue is 0.90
